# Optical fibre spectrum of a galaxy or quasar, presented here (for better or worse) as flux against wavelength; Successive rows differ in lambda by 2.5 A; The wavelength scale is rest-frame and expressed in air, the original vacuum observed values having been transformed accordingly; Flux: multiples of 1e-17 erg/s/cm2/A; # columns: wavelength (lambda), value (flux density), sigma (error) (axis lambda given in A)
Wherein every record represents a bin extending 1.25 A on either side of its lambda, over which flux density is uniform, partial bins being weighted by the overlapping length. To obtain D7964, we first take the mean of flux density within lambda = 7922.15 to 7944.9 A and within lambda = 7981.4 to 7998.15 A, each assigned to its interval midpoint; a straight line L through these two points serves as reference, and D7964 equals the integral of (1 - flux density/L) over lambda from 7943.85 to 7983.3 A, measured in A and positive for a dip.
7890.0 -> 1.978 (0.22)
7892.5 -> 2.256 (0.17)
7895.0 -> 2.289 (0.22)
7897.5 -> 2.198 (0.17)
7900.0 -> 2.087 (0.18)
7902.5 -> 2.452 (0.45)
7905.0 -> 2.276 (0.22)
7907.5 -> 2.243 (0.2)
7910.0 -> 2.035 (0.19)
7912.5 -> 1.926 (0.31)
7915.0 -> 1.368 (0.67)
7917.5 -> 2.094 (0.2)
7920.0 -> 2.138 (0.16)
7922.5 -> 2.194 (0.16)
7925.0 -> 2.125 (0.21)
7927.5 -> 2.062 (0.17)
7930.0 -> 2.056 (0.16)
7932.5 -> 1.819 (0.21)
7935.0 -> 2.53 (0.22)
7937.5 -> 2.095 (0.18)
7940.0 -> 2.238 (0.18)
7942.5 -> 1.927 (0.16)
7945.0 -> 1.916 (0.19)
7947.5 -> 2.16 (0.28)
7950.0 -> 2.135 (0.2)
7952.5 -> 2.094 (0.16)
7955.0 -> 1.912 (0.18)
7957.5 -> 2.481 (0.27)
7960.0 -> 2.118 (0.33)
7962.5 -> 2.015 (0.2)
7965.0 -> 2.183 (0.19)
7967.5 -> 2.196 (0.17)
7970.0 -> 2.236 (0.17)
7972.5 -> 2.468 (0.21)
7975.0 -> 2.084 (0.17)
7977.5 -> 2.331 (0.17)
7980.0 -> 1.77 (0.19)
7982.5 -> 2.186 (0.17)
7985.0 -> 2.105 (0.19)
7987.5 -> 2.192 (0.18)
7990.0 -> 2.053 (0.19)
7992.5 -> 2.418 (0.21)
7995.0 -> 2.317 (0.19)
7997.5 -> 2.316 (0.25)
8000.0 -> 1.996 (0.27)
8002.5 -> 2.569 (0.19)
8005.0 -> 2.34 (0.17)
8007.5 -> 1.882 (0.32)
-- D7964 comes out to 0.5 A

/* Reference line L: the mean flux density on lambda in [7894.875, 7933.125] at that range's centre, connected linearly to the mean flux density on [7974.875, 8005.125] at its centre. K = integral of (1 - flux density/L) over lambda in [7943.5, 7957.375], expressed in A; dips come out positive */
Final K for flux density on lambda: 0.4 A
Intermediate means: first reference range 2.08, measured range 2.08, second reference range 2.21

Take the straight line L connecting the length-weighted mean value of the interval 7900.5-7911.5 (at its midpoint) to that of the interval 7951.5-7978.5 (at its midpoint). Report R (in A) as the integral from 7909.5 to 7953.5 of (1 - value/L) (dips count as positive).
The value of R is 3.26 A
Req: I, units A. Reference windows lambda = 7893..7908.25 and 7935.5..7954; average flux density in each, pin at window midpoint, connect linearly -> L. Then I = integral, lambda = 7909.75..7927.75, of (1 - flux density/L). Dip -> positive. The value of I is 1.7 A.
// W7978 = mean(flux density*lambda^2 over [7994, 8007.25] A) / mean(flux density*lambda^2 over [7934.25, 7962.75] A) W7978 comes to 1.08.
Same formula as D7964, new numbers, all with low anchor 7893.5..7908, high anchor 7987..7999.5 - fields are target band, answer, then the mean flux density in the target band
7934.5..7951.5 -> 1.0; 2.13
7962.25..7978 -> 0.2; 2.22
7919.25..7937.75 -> 1.0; 2.13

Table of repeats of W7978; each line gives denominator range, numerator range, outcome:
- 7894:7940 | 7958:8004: 1.06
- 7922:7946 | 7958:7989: 1.04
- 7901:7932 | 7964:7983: 1.07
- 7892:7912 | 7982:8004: 1.03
